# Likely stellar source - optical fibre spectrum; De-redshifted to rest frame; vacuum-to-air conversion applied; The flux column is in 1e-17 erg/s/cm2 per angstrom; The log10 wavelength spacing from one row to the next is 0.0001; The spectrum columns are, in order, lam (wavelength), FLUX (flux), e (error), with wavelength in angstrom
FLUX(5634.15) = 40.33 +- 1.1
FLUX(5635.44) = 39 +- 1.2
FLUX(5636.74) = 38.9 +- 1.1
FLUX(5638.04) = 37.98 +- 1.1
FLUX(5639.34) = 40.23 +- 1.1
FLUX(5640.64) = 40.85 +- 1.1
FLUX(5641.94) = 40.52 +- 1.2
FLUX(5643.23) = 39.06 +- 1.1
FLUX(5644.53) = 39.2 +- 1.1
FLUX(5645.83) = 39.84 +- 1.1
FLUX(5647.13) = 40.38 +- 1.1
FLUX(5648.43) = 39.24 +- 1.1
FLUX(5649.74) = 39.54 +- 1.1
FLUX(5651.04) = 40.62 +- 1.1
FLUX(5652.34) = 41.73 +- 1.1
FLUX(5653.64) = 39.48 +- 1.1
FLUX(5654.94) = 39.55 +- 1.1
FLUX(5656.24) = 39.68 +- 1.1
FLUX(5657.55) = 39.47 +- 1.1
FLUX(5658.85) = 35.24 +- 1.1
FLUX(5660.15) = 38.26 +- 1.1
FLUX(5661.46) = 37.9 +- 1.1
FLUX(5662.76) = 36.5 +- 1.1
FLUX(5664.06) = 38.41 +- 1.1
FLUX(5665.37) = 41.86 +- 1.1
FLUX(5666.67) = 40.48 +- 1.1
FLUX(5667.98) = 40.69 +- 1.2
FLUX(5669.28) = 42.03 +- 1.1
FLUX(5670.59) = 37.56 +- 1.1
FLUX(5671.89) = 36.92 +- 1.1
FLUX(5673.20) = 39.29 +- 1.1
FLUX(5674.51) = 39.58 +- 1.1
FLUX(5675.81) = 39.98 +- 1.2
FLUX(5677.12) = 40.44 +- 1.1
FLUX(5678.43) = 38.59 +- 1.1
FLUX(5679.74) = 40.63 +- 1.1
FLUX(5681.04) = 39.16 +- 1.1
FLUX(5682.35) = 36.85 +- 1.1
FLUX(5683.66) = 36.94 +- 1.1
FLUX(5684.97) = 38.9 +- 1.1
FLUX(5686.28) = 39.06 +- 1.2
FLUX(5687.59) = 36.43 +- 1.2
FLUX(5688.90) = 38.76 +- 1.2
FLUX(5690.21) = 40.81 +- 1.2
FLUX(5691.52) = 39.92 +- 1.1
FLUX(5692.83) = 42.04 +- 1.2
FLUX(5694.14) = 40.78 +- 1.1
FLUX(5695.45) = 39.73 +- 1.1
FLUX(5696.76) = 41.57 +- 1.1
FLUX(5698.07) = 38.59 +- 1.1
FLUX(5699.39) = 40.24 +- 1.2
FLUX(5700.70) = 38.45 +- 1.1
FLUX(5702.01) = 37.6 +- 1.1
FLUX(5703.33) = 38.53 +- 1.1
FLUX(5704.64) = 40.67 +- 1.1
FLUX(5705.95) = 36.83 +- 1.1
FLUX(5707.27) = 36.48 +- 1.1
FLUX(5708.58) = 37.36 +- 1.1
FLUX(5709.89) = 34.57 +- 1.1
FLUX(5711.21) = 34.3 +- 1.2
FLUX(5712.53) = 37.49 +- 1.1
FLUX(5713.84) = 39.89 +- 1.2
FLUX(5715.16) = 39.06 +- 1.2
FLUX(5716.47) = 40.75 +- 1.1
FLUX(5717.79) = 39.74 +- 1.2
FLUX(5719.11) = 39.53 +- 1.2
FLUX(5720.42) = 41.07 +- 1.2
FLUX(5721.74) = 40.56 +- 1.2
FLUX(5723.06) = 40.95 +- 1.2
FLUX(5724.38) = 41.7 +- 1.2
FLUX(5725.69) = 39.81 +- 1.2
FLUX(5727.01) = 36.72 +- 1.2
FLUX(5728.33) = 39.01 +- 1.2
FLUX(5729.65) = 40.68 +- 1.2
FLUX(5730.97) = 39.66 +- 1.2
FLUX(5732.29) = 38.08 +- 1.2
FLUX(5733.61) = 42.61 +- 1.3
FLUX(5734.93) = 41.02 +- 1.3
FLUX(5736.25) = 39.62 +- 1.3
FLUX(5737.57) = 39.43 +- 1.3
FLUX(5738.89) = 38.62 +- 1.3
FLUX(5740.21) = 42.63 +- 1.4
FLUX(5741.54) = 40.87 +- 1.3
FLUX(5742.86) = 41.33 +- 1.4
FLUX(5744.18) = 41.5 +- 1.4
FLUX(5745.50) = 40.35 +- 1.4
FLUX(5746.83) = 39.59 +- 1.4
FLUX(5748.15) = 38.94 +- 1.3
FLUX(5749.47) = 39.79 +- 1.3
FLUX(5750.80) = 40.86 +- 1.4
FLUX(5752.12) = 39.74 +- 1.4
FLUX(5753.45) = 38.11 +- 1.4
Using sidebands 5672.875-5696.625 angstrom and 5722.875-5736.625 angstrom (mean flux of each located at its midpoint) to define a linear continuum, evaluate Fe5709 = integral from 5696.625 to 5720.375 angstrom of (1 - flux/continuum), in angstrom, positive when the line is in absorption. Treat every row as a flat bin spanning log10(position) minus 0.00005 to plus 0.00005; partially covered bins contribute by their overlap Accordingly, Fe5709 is 0.76 angstrom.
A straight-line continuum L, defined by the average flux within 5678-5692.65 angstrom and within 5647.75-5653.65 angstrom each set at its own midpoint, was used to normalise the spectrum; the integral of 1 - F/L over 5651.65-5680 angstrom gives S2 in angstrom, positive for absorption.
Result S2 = 0.2 angstrom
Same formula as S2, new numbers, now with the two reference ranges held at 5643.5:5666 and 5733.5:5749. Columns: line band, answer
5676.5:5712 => 1.0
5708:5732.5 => 0.7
